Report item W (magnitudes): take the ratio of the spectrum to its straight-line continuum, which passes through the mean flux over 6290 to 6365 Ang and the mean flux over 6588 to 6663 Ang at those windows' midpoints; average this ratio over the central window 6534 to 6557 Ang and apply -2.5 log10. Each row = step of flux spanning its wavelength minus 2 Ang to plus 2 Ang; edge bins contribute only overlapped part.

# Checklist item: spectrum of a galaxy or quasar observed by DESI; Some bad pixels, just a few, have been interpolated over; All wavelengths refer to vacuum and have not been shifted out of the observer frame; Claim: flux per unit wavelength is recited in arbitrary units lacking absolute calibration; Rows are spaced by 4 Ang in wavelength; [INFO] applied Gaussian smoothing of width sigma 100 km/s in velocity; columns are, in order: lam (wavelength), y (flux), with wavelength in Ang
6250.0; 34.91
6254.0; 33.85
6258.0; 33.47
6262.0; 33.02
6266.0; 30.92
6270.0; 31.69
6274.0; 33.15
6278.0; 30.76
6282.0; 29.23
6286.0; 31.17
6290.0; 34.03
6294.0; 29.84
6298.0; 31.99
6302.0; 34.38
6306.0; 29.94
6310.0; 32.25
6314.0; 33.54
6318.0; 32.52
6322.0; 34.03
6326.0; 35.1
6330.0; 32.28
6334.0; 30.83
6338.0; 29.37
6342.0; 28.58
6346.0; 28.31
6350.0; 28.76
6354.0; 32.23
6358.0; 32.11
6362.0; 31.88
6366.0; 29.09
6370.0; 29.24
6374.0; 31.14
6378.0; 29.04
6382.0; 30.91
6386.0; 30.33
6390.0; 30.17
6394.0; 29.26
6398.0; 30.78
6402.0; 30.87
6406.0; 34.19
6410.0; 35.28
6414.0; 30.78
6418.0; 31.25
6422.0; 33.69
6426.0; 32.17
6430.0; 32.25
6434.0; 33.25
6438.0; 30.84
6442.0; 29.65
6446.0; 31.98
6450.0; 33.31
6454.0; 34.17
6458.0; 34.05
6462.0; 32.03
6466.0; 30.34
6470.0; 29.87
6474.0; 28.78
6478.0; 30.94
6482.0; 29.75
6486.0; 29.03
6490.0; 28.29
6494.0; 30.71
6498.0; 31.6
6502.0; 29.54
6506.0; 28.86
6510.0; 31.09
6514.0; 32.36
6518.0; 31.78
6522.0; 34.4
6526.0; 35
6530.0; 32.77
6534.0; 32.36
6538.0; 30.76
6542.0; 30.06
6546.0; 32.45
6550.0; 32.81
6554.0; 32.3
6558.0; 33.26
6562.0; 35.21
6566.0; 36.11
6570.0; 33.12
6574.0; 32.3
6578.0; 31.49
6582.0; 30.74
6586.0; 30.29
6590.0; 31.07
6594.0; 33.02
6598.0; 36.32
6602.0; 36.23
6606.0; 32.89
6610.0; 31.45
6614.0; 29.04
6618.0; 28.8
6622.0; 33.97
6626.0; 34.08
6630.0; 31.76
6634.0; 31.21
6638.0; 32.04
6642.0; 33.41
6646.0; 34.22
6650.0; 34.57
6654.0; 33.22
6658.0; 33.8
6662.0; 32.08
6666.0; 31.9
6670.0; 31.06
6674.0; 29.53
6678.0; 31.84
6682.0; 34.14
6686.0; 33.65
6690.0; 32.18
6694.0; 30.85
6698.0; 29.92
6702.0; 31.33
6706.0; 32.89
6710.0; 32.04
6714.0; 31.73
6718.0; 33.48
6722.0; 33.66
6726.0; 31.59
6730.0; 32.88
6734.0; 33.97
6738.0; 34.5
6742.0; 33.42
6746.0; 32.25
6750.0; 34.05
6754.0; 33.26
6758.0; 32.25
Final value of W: 0.023 mag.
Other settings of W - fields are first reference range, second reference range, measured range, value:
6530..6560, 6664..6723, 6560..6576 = -0.070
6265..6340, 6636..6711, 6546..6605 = -0.029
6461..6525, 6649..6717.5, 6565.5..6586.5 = -0.032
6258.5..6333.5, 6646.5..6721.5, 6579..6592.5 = 0.049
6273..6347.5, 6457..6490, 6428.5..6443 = -0.033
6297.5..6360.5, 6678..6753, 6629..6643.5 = 0.013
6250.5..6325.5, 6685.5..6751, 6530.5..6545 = 0.038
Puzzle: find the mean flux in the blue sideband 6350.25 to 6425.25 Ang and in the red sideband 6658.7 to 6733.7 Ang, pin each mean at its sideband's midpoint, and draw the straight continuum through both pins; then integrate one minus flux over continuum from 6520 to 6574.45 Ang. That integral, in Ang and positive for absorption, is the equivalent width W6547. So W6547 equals -2.4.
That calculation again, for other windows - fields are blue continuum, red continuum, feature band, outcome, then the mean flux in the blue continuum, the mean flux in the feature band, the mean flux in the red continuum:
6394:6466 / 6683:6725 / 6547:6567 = -0.9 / 32.2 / 33.8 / 32.2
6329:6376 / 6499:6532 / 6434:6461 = -1.0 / 30.3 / 32.4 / 32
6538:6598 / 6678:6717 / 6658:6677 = 0.4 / 32.5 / 31.5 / 32.1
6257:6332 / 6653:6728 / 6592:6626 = -0.7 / 32.3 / 32.8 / 32.1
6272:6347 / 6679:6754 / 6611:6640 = 0.8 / 31.7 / 31.6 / 32.7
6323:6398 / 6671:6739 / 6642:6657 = -0.9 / 30.5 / 33.9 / 32.3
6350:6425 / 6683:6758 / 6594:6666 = -1.4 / 31.2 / 32.9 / 32.7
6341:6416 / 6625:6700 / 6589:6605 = -1.1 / 30.7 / 34.3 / 32.4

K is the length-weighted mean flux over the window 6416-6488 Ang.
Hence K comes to 31.5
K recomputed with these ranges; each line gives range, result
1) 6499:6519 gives 30.7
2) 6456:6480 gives 31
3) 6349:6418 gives 31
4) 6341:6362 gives 30.2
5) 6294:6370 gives 31.4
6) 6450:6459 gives 33.9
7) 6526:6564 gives 32.6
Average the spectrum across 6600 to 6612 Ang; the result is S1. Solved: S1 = 33.5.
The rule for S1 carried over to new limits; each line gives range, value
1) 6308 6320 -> 32.8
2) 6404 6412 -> 34.7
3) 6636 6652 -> 33.6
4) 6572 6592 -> 31.2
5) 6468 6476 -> 29.3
